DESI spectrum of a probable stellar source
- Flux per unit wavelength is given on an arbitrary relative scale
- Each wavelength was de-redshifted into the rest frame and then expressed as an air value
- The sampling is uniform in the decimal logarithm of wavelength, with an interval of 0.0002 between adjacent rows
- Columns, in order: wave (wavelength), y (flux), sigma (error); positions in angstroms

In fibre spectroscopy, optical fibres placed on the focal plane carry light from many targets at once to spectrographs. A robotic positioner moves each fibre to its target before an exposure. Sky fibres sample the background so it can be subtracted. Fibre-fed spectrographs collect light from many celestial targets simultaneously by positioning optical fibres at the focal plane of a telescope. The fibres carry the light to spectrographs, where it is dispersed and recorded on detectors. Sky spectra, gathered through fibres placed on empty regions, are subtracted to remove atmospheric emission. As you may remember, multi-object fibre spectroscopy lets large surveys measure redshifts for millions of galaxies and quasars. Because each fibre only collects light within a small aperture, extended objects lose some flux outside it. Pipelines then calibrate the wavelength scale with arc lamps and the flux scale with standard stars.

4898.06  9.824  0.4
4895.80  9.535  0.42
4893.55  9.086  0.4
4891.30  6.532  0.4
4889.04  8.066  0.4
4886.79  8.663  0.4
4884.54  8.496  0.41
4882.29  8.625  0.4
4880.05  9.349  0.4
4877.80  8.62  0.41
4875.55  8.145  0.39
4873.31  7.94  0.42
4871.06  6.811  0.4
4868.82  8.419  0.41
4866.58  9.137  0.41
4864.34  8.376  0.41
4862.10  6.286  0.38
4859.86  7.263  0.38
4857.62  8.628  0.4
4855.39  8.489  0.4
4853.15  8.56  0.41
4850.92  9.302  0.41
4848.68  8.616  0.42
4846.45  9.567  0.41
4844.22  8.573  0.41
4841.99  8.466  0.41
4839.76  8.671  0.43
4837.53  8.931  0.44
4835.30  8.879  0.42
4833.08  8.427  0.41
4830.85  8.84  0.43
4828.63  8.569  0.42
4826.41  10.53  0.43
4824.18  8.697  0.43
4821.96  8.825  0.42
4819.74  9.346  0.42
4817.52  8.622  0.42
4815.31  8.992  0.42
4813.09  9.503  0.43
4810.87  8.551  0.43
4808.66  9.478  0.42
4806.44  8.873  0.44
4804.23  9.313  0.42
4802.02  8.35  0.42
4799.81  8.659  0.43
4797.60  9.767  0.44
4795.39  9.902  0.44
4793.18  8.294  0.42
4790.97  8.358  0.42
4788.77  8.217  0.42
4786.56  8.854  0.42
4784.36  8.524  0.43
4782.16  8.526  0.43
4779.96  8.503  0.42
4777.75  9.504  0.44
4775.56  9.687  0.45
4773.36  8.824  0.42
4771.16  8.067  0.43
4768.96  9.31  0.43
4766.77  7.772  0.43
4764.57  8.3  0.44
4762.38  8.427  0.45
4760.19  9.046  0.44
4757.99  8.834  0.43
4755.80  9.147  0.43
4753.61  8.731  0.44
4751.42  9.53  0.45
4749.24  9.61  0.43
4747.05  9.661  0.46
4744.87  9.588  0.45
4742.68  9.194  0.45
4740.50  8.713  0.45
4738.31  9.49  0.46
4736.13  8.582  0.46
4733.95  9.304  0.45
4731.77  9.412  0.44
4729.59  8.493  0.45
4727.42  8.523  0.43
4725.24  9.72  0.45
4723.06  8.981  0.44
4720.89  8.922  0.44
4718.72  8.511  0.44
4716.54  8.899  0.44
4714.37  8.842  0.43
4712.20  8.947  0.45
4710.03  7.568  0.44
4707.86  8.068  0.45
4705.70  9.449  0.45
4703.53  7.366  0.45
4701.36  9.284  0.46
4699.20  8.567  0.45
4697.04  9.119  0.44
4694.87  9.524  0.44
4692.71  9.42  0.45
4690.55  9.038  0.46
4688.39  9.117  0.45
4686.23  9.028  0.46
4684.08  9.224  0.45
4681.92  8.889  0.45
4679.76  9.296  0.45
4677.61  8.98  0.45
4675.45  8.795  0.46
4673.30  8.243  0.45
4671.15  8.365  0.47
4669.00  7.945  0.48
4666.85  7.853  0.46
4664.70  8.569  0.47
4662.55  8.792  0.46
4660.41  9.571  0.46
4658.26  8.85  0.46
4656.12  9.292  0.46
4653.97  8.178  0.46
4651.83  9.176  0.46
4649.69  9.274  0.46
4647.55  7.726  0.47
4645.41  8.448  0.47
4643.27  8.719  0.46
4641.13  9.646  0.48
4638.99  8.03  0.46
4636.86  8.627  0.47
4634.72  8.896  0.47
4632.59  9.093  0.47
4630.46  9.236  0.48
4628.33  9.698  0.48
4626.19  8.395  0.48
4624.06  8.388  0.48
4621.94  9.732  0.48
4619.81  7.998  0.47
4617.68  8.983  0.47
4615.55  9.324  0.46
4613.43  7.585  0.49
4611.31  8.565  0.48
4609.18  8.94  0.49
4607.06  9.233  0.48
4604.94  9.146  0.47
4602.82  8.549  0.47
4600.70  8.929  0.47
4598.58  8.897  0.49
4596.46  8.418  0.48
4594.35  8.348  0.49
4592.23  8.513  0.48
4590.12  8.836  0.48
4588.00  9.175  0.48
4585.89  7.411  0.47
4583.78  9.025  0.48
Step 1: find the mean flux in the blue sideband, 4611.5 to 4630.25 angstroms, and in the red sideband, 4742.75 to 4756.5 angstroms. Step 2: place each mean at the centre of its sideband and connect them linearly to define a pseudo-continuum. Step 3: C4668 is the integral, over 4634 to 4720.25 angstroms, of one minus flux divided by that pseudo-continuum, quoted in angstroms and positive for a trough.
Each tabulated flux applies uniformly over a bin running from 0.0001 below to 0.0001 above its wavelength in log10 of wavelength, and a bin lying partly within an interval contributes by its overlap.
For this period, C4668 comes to 2.7 angstroms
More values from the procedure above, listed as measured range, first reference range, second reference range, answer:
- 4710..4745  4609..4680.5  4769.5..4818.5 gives -0.50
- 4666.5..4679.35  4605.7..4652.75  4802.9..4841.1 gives 0.59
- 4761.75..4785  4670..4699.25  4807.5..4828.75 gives 1.02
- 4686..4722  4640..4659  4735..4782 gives 0.36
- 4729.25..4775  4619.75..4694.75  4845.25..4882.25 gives -1.88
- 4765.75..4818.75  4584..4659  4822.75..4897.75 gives -1.61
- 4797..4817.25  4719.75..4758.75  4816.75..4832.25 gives 0.12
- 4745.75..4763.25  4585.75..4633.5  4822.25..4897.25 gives -1.02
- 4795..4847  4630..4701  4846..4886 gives -3.29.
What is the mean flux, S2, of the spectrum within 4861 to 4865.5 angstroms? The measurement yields 7.35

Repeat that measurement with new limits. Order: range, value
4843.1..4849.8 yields 8.92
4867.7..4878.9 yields 7.98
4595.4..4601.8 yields 8.75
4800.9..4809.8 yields 9.01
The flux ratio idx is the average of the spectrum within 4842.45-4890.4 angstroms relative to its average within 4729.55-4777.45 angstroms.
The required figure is 0.9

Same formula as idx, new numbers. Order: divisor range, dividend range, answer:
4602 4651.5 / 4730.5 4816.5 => 1.02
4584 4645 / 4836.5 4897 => 0.96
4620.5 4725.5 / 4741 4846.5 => 1.01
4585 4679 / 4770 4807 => 1.01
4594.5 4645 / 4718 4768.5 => 1.02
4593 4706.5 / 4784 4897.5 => 0.98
